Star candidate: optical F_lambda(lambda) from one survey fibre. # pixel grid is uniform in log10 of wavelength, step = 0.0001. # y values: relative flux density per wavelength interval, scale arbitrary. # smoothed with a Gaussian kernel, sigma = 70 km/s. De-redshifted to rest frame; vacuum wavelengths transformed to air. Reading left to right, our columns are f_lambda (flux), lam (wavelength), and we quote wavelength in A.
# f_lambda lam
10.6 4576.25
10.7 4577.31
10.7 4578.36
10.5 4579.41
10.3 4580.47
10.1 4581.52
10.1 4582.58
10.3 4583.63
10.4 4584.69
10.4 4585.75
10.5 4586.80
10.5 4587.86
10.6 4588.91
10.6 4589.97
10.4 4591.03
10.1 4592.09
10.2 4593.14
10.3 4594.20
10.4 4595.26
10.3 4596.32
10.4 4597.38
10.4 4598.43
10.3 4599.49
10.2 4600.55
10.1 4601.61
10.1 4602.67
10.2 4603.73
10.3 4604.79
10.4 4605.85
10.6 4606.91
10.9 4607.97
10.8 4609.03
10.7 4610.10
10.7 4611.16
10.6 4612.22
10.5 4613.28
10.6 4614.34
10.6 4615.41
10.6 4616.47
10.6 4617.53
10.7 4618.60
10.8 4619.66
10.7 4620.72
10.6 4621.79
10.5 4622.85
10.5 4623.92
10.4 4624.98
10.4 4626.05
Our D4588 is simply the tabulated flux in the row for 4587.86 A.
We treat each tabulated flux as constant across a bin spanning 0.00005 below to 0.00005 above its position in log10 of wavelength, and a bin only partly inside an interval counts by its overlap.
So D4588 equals 10.5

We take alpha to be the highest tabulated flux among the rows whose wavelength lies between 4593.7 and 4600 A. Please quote 10.4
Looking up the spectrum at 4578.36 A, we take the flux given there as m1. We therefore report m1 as 10.7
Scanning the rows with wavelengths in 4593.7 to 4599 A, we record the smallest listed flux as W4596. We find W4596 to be 10.3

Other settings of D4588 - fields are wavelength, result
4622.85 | 10.5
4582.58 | 10.1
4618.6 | 10.7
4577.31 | 10.7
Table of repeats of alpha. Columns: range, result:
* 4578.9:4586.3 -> 10.5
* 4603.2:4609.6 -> 10.9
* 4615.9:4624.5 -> 10.8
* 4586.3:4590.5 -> 10.6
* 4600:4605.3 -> 10.3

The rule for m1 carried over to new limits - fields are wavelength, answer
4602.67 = 10.1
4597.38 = 10.4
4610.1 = 10.7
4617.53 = 10.6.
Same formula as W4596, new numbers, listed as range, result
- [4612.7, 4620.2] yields 10.5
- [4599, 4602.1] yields 10.1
